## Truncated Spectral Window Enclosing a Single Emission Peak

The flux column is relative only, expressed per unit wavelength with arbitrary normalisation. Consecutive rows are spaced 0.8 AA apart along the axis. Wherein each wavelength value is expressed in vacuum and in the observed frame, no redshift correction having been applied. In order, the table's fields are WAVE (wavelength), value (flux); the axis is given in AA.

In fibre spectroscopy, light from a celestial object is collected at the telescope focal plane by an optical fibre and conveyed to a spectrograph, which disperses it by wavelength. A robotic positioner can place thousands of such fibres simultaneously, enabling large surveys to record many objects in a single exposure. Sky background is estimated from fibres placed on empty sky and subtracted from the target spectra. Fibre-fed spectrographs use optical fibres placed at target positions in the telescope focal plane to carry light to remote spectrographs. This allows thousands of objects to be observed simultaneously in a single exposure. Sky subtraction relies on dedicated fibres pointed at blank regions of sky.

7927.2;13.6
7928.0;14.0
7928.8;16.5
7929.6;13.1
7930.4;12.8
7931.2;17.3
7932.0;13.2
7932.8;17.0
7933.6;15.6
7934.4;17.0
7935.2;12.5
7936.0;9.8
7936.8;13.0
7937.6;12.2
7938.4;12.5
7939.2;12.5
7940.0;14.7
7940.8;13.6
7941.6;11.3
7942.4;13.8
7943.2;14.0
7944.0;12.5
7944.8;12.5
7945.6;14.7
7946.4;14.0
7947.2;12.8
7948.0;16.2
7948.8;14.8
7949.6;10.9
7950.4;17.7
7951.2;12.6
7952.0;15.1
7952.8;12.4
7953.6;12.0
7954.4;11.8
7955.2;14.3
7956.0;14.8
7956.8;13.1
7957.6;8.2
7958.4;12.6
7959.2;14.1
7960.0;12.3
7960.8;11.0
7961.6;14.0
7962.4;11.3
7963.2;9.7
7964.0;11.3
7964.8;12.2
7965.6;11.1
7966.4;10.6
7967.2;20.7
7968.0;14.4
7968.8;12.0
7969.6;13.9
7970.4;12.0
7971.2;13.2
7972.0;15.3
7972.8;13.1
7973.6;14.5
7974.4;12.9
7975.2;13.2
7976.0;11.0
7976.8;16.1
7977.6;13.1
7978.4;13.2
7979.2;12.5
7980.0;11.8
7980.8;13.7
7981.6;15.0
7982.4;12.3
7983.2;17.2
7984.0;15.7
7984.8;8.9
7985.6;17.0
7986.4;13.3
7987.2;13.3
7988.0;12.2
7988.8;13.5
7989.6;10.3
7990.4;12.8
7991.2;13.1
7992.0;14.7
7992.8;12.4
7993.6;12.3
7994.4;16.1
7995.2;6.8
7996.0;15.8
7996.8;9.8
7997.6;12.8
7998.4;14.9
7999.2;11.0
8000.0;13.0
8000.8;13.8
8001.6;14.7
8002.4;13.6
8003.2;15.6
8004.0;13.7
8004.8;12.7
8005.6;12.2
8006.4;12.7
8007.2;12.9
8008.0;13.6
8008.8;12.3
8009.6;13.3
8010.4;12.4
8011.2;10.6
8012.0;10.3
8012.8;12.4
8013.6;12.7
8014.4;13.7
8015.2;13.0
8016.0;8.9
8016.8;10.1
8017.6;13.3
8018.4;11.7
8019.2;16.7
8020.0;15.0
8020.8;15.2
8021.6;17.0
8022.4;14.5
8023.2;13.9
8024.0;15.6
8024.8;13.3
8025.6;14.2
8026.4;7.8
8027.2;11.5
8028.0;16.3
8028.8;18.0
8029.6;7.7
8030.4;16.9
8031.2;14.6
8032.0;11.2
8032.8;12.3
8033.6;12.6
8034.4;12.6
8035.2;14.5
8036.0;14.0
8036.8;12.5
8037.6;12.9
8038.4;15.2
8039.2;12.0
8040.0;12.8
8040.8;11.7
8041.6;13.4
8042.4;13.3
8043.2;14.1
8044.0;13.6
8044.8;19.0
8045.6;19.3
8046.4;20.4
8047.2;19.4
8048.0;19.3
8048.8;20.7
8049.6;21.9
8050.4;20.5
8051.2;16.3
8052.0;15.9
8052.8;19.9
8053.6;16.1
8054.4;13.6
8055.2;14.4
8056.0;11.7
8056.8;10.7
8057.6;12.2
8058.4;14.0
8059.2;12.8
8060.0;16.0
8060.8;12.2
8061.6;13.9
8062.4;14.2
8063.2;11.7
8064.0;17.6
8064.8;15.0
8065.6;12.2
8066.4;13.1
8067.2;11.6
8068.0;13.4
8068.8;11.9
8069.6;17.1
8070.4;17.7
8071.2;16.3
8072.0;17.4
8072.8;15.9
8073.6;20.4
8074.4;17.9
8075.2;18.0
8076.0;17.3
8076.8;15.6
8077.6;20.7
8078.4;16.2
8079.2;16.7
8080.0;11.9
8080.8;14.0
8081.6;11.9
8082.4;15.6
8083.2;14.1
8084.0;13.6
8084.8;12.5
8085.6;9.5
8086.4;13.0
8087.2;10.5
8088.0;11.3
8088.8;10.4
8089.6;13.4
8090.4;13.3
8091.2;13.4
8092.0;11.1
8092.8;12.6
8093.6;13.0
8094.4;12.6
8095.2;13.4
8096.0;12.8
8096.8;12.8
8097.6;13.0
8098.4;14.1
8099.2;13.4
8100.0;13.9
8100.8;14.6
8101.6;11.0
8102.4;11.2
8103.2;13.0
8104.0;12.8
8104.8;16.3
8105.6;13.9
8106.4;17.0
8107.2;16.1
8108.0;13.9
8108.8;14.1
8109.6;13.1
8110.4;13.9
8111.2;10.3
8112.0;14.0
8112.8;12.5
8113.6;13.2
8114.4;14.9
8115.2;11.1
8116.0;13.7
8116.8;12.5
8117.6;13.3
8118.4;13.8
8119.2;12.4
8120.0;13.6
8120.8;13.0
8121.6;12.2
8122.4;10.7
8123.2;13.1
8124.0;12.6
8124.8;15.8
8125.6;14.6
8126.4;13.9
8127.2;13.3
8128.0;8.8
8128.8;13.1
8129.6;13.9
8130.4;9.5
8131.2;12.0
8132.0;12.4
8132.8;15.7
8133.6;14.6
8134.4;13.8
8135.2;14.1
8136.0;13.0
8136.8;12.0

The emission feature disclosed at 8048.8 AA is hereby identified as Halpha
